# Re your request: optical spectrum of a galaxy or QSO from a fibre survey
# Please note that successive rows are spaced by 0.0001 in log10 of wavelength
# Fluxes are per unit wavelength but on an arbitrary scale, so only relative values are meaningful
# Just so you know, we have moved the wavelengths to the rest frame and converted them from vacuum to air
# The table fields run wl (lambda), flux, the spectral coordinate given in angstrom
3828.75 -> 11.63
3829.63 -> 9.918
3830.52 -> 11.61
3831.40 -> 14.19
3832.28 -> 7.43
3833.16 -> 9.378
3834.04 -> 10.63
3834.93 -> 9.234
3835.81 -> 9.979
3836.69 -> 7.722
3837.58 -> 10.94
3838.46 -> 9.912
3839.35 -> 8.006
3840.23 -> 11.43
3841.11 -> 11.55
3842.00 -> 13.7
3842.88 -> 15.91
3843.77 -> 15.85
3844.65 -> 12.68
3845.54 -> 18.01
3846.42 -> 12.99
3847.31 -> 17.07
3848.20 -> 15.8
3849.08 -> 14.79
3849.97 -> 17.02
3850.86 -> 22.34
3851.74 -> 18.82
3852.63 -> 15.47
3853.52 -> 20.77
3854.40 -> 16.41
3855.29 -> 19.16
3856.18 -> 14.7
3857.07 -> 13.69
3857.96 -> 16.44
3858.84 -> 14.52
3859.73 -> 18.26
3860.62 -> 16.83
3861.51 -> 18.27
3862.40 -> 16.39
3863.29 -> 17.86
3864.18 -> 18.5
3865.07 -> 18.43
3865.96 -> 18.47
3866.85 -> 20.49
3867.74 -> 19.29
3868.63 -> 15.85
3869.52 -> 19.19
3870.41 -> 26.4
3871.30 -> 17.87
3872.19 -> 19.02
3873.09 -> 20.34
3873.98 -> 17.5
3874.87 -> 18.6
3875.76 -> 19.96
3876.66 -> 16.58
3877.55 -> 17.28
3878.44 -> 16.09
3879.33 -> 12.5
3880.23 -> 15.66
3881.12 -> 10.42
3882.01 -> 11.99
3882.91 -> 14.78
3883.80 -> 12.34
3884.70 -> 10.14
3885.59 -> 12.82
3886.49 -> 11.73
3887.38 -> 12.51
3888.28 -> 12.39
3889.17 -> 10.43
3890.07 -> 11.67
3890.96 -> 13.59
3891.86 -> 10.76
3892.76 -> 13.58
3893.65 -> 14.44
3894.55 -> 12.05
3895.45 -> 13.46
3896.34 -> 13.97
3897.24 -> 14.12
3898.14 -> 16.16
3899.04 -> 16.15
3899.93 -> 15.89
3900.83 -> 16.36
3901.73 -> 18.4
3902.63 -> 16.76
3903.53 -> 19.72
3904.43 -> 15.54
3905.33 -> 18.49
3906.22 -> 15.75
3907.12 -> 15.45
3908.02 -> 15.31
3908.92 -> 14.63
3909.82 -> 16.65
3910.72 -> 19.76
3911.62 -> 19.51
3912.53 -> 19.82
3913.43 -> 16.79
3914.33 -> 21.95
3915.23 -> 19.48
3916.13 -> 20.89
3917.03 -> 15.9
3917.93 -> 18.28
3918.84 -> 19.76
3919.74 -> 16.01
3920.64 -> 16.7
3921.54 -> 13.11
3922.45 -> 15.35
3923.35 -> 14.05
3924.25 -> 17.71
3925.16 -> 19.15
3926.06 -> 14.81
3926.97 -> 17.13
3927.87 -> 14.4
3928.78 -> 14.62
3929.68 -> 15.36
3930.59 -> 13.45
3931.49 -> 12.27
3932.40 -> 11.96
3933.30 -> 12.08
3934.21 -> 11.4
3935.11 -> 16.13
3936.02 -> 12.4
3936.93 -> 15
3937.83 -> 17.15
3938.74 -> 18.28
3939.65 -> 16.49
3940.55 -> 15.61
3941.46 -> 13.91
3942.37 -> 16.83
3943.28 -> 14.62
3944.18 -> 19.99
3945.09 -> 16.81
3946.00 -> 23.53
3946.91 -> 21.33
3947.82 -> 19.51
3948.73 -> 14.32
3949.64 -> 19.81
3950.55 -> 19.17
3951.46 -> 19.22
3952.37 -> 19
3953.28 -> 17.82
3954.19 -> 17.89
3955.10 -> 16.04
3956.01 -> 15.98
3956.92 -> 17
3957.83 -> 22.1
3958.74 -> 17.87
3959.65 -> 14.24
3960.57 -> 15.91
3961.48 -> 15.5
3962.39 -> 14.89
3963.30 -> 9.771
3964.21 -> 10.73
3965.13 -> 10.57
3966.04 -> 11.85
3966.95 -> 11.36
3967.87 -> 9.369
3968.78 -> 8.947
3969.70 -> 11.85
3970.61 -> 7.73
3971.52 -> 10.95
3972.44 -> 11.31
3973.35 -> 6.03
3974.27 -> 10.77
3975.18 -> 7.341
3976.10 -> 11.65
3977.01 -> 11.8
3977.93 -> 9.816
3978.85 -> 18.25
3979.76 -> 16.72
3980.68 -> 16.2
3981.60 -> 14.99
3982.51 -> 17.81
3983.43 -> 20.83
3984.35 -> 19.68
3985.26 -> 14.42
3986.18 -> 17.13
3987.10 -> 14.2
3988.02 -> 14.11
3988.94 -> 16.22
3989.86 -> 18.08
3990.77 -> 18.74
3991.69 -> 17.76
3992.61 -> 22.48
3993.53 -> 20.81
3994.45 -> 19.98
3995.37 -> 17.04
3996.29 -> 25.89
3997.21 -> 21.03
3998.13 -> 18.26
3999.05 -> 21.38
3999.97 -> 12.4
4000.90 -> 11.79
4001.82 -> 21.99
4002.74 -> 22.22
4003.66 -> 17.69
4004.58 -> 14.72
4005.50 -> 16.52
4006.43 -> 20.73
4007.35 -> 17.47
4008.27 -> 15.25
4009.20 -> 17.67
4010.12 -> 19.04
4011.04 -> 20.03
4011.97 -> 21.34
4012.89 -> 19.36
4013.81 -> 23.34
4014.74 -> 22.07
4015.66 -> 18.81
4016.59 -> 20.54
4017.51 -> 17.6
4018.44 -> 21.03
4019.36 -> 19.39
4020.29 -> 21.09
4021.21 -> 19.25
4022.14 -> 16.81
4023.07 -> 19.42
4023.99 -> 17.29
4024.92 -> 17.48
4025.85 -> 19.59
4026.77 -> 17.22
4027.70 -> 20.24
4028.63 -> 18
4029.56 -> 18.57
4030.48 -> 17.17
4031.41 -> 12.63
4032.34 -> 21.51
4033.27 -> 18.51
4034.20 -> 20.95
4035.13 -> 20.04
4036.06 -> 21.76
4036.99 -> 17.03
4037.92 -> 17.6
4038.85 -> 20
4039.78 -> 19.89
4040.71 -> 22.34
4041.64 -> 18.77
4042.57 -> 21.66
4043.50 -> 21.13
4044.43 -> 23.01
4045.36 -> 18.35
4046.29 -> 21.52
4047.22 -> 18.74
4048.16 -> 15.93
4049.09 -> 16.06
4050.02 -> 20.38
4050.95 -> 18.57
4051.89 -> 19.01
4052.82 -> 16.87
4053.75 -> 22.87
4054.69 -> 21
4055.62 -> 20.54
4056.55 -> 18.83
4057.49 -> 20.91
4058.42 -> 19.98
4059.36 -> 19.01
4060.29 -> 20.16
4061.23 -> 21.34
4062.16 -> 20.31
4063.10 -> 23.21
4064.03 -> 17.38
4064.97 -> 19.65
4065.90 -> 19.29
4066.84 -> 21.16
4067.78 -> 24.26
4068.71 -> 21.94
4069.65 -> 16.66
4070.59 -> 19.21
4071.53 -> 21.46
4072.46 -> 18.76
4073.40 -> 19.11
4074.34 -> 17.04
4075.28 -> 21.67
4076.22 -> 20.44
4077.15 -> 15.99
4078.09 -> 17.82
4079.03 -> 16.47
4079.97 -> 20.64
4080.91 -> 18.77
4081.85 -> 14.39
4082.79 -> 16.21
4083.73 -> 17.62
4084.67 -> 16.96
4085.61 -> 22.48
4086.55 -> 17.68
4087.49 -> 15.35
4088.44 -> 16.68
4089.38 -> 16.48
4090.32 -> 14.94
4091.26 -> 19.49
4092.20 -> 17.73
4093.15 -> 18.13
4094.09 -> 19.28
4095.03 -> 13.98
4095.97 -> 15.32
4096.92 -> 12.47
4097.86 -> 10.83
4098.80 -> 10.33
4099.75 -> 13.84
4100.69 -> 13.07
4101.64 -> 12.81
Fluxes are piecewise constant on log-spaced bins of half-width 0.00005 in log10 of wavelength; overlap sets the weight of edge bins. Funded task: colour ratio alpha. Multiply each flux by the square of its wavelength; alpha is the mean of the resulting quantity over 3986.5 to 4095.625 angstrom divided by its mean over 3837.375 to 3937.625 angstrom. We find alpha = 1.29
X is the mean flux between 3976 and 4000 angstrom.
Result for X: 17.5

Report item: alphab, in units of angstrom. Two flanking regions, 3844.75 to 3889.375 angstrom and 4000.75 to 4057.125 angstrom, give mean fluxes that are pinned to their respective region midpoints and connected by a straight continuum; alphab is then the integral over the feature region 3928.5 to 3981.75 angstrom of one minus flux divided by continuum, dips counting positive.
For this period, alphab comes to 9.75 angstrom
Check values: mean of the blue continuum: 16.5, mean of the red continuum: 19.2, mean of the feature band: 14.6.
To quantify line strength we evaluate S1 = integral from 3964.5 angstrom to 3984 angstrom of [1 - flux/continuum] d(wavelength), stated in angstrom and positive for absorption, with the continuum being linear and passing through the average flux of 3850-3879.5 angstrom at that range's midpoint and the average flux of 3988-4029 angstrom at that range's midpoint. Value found 6.8 angstrom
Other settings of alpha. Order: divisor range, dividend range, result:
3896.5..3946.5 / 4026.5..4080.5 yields 1.27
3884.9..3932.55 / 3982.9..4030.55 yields 1.26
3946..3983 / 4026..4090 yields 1.39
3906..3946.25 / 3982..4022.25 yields 1.19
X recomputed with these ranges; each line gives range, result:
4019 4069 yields 19.5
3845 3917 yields 16.4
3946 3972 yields 15.2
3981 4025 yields 18.6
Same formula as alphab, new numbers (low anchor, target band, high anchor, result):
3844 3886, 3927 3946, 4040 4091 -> 2.6 angstrom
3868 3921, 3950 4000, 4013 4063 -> 7.0 angstrom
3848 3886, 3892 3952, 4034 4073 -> 4.8 angstrom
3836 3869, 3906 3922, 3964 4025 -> -1.5 angstrom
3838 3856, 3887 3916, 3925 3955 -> 0.4 angstrom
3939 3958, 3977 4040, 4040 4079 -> 1.7 angstrom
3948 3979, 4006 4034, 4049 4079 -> -3.1 angstrom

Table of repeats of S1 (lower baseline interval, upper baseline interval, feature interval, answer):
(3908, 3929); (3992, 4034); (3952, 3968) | 2.7 angstrom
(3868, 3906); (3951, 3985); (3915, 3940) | -1.6 angstrom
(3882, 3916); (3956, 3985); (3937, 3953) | -4.4 angstrom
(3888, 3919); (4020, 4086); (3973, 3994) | 2.7 angstrom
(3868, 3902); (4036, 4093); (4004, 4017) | -0.8 angstrom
